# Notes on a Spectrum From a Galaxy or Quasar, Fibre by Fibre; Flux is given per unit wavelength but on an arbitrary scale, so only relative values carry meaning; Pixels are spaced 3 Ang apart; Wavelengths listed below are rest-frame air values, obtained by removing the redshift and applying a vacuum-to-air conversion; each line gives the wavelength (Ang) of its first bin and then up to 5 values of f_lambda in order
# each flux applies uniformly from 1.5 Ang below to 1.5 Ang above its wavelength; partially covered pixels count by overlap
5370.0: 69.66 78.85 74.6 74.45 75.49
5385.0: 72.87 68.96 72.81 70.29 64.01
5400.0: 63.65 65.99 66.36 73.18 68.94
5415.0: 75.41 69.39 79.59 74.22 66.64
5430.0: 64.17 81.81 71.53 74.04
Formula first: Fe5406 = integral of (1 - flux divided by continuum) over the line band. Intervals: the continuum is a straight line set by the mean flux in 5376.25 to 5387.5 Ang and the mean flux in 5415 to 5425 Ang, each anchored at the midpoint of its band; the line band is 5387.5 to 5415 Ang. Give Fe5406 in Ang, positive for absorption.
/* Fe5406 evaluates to 2.07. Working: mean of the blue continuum 73.8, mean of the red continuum 74.6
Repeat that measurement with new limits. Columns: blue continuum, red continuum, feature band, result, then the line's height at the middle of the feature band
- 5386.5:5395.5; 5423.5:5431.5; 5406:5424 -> -1.1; 68.7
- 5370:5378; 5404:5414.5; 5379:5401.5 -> 0.9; 72.8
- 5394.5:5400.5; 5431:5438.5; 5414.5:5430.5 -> 0.0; 72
